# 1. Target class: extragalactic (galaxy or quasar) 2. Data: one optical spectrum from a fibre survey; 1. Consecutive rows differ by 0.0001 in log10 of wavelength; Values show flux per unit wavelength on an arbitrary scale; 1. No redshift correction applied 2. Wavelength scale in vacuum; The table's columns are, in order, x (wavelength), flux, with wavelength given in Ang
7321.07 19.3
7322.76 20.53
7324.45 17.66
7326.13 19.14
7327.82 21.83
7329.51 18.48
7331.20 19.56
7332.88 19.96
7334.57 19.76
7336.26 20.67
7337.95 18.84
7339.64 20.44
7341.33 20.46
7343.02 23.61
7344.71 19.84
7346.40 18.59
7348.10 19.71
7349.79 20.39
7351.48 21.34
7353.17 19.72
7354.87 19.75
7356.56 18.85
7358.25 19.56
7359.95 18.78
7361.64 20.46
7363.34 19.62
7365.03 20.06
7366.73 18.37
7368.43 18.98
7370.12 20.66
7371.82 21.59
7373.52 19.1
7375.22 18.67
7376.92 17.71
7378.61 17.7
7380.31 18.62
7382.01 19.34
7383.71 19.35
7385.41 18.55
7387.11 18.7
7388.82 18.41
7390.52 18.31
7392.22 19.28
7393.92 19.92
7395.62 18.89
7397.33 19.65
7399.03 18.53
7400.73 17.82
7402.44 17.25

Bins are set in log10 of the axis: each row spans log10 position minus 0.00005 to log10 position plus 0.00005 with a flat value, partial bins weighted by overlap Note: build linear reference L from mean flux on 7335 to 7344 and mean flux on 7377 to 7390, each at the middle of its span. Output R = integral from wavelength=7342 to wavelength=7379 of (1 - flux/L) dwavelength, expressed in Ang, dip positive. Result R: 0.0 Ang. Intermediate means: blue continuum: 20.7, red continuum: 18.6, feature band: 19.7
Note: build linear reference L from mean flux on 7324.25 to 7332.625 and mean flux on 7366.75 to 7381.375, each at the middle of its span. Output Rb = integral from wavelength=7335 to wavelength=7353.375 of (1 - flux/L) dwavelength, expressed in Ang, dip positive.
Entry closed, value -0.9 Ang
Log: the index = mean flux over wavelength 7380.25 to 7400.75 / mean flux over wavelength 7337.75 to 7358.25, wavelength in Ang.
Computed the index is 0.94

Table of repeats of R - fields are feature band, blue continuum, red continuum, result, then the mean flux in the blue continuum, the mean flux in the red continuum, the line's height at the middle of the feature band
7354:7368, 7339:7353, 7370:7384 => 0.29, 20.5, 19.1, 19.8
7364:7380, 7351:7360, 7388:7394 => 0.10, 19.7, 18.9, 19.3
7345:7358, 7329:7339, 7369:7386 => -0.23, 19.6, 19.1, 19.4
